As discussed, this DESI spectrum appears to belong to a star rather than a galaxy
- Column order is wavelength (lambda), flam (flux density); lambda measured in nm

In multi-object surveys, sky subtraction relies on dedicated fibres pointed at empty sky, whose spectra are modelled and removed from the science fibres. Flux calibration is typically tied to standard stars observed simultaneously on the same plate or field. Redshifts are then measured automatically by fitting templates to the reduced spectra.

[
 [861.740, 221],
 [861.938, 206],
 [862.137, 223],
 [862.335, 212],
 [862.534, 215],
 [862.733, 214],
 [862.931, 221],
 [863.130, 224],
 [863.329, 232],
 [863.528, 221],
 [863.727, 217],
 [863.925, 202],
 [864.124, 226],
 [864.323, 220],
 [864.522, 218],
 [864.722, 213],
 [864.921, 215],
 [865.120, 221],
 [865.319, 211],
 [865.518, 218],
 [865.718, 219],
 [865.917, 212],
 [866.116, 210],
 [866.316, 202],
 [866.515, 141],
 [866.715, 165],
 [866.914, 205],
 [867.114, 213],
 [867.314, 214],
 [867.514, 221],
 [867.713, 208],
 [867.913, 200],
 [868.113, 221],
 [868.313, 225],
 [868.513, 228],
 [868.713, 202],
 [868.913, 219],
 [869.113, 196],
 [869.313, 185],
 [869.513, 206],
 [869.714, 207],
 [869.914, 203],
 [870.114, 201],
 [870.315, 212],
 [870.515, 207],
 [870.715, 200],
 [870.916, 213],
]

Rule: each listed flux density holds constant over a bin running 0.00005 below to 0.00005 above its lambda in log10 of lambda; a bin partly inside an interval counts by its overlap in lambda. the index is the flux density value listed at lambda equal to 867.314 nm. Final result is 214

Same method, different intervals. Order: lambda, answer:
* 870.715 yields 200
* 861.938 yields 206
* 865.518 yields 218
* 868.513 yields 228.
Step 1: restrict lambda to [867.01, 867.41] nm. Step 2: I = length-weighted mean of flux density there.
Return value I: 213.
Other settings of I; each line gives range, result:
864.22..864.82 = 217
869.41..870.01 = 205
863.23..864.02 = 218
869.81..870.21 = 202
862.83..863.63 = 224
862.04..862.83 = 216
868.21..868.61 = 226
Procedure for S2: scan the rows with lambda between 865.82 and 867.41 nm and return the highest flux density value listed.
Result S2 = 214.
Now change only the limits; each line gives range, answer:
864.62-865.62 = 221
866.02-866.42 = 210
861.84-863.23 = 224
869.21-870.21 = 207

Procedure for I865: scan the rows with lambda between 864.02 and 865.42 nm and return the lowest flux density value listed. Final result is 211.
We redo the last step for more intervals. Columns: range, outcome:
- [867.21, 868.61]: 200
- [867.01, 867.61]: 213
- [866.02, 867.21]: 141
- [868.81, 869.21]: 196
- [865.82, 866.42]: 202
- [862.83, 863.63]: 221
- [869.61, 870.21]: 201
